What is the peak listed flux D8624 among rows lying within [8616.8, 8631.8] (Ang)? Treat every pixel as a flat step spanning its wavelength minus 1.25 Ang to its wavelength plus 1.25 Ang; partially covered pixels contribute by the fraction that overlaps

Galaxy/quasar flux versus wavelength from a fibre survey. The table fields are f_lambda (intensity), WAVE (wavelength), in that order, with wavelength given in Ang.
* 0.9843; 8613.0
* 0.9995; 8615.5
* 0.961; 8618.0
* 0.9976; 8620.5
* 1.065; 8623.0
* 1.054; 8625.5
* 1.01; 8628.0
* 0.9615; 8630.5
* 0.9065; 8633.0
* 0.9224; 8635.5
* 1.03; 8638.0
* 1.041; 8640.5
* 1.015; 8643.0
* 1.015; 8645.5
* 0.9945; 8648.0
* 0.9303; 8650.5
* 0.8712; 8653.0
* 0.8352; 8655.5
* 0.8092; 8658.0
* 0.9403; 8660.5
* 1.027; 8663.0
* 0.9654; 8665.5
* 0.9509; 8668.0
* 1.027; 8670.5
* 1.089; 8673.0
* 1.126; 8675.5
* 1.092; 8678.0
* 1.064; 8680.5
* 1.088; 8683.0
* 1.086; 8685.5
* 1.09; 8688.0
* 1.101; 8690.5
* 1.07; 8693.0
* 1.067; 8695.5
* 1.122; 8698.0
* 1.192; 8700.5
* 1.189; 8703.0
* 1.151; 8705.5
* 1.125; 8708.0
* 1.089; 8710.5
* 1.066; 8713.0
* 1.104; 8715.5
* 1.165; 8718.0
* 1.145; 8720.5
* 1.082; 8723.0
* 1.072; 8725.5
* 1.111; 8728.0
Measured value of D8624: 1.065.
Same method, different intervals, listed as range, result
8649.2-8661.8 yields 0.9403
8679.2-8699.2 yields 1.122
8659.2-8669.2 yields 1.027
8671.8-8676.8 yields 1.126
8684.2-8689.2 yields 1.09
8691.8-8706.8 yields 1.192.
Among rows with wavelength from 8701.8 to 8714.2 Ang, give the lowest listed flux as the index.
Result 1.066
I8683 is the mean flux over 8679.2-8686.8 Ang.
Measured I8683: 1.08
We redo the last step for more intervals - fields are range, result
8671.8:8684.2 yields 1.09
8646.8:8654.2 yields 0.932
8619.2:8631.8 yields 1.02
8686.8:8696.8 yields 1.08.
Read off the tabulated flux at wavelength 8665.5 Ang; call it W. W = 0.9654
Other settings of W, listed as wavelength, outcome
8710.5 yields 1.089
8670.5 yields 1.027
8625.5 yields 1.054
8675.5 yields 1.126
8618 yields 0.961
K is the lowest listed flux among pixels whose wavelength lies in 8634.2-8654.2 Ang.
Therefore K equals 0.8712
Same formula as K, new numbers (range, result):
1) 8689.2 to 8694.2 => 1.07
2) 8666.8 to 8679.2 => 0.9509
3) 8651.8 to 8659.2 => 0.8092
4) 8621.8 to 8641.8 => 0.9065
